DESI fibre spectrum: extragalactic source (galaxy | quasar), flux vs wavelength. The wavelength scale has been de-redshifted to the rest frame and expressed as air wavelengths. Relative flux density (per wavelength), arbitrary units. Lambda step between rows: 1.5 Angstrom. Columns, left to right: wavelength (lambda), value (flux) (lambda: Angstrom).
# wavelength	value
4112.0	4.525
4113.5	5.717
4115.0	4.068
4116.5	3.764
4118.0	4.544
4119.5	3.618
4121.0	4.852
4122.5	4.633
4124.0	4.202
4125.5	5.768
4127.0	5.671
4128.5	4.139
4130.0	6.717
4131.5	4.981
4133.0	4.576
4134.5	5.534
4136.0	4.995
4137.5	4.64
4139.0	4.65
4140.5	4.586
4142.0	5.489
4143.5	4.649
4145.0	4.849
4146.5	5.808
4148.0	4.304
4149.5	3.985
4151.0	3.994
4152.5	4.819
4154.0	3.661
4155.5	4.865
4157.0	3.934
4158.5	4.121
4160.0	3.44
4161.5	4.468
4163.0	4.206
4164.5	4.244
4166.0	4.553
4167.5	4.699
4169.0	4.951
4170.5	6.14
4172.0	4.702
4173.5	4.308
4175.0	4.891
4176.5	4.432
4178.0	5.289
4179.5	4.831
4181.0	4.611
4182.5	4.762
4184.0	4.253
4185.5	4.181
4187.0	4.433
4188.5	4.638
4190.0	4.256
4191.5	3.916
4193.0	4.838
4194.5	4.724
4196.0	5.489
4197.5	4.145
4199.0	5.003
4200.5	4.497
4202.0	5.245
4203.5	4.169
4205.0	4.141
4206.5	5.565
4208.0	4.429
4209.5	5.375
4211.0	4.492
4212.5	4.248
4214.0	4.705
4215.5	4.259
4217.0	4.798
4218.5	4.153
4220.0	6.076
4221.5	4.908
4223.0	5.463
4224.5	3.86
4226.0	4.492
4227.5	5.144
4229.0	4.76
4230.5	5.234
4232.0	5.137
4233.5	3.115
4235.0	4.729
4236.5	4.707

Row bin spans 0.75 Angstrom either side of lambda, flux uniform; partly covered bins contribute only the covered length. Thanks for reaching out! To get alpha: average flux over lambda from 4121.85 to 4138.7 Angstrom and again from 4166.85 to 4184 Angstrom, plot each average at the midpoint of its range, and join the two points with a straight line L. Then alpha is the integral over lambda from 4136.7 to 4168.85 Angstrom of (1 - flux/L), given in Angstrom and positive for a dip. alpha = 3.1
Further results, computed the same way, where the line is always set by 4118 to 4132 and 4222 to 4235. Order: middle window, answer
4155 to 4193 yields 2.16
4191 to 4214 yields 0.17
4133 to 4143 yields -0.09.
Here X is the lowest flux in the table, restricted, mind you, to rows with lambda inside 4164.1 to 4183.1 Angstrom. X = 4.244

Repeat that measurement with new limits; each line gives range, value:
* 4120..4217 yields 3.44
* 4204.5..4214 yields 4.141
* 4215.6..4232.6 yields 3.86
